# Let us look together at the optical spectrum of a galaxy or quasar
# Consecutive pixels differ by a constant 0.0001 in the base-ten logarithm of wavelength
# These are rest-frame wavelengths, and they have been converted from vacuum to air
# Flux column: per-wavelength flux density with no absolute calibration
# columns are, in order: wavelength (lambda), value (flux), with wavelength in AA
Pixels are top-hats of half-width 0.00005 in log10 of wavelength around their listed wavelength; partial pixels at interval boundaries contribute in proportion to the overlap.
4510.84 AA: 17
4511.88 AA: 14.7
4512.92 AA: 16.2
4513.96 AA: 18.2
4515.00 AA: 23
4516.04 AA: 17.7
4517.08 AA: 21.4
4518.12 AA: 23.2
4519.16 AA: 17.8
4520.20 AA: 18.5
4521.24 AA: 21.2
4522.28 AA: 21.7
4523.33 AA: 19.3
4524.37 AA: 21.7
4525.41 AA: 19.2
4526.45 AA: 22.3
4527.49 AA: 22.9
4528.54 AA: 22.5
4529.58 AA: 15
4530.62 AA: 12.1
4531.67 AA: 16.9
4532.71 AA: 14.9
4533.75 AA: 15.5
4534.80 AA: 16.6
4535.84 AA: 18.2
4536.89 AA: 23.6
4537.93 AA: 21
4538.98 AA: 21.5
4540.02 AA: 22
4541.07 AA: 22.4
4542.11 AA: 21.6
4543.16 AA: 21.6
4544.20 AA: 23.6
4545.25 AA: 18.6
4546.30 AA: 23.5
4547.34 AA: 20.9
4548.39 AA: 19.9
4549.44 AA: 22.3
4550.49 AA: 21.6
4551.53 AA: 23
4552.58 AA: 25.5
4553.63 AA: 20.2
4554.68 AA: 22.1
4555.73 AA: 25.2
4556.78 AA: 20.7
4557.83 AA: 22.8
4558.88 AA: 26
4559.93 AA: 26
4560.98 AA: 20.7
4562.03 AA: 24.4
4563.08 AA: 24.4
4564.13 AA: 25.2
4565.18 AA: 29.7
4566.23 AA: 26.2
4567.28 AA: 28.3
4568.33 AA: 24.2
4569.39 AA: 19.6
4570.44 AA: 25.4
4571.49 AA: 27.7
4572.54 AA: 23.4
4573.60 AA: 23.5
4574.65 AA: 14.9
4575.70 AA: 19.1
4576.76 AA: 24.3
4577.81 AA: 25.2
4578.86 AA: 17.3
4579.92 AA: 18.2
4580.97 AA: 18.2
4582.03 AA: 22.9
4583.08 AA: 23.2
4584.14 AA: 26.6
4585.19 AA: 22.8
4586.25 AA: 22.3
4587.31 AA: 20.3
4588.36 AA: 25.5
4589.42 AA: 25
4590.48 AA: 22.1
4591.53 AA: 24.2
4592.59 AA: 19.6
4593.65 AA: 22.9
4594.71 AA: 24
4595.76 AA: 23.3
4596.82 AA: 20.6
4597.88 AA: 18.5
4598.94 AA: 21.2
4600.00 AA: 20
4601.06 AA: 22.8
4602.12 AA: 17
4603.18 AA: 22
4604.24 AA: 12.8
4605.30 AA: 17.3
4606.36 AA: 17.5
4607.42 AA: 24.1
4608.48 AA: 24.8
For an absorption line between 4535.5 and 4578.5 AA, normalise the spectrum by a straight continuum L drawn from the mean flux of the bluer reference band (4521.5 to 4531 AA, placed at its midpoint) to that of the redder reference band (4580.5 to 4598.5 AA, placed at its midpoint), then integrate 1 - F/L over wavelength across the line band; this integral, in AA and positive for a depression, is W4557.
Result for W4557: -3.73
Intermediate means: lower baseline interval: 19.8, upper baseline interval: 22.5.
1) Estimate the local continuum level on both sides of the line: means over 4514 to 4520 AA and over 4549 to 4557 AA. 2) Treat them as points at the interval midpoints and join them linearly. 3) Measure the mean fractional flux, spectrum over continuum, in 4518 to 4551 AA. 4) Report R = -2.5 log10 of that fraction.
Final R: 0.07 mag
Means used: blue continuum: 20.3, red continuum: 22.6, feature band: 20.1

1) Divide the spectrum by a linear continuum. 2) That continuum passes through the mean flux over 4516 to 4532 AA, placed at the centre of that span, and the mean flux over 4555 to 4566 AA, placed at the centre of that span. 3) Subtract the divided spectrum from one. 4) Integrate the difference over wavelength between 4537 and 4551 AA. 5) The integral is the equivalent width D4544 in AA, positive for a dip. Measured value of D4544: 0.4 AA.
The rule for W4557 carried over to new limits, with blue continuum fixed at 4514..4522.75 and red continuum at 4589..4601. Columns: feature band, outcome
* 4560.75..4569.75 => -1.5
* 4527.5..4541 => 1.4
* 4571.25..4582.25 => 0.2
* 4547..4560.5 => -1.1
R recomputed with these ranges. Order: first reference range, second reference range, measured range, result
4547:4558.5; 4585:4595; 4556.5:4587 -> -0.032 mag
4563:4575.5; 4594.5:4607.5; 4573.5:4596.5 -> -0.002 mag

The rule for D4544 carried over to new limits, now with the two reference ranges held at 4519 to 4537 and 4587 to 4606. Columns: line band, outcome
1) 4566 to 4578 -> -1.86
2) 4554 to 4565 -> -2.25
